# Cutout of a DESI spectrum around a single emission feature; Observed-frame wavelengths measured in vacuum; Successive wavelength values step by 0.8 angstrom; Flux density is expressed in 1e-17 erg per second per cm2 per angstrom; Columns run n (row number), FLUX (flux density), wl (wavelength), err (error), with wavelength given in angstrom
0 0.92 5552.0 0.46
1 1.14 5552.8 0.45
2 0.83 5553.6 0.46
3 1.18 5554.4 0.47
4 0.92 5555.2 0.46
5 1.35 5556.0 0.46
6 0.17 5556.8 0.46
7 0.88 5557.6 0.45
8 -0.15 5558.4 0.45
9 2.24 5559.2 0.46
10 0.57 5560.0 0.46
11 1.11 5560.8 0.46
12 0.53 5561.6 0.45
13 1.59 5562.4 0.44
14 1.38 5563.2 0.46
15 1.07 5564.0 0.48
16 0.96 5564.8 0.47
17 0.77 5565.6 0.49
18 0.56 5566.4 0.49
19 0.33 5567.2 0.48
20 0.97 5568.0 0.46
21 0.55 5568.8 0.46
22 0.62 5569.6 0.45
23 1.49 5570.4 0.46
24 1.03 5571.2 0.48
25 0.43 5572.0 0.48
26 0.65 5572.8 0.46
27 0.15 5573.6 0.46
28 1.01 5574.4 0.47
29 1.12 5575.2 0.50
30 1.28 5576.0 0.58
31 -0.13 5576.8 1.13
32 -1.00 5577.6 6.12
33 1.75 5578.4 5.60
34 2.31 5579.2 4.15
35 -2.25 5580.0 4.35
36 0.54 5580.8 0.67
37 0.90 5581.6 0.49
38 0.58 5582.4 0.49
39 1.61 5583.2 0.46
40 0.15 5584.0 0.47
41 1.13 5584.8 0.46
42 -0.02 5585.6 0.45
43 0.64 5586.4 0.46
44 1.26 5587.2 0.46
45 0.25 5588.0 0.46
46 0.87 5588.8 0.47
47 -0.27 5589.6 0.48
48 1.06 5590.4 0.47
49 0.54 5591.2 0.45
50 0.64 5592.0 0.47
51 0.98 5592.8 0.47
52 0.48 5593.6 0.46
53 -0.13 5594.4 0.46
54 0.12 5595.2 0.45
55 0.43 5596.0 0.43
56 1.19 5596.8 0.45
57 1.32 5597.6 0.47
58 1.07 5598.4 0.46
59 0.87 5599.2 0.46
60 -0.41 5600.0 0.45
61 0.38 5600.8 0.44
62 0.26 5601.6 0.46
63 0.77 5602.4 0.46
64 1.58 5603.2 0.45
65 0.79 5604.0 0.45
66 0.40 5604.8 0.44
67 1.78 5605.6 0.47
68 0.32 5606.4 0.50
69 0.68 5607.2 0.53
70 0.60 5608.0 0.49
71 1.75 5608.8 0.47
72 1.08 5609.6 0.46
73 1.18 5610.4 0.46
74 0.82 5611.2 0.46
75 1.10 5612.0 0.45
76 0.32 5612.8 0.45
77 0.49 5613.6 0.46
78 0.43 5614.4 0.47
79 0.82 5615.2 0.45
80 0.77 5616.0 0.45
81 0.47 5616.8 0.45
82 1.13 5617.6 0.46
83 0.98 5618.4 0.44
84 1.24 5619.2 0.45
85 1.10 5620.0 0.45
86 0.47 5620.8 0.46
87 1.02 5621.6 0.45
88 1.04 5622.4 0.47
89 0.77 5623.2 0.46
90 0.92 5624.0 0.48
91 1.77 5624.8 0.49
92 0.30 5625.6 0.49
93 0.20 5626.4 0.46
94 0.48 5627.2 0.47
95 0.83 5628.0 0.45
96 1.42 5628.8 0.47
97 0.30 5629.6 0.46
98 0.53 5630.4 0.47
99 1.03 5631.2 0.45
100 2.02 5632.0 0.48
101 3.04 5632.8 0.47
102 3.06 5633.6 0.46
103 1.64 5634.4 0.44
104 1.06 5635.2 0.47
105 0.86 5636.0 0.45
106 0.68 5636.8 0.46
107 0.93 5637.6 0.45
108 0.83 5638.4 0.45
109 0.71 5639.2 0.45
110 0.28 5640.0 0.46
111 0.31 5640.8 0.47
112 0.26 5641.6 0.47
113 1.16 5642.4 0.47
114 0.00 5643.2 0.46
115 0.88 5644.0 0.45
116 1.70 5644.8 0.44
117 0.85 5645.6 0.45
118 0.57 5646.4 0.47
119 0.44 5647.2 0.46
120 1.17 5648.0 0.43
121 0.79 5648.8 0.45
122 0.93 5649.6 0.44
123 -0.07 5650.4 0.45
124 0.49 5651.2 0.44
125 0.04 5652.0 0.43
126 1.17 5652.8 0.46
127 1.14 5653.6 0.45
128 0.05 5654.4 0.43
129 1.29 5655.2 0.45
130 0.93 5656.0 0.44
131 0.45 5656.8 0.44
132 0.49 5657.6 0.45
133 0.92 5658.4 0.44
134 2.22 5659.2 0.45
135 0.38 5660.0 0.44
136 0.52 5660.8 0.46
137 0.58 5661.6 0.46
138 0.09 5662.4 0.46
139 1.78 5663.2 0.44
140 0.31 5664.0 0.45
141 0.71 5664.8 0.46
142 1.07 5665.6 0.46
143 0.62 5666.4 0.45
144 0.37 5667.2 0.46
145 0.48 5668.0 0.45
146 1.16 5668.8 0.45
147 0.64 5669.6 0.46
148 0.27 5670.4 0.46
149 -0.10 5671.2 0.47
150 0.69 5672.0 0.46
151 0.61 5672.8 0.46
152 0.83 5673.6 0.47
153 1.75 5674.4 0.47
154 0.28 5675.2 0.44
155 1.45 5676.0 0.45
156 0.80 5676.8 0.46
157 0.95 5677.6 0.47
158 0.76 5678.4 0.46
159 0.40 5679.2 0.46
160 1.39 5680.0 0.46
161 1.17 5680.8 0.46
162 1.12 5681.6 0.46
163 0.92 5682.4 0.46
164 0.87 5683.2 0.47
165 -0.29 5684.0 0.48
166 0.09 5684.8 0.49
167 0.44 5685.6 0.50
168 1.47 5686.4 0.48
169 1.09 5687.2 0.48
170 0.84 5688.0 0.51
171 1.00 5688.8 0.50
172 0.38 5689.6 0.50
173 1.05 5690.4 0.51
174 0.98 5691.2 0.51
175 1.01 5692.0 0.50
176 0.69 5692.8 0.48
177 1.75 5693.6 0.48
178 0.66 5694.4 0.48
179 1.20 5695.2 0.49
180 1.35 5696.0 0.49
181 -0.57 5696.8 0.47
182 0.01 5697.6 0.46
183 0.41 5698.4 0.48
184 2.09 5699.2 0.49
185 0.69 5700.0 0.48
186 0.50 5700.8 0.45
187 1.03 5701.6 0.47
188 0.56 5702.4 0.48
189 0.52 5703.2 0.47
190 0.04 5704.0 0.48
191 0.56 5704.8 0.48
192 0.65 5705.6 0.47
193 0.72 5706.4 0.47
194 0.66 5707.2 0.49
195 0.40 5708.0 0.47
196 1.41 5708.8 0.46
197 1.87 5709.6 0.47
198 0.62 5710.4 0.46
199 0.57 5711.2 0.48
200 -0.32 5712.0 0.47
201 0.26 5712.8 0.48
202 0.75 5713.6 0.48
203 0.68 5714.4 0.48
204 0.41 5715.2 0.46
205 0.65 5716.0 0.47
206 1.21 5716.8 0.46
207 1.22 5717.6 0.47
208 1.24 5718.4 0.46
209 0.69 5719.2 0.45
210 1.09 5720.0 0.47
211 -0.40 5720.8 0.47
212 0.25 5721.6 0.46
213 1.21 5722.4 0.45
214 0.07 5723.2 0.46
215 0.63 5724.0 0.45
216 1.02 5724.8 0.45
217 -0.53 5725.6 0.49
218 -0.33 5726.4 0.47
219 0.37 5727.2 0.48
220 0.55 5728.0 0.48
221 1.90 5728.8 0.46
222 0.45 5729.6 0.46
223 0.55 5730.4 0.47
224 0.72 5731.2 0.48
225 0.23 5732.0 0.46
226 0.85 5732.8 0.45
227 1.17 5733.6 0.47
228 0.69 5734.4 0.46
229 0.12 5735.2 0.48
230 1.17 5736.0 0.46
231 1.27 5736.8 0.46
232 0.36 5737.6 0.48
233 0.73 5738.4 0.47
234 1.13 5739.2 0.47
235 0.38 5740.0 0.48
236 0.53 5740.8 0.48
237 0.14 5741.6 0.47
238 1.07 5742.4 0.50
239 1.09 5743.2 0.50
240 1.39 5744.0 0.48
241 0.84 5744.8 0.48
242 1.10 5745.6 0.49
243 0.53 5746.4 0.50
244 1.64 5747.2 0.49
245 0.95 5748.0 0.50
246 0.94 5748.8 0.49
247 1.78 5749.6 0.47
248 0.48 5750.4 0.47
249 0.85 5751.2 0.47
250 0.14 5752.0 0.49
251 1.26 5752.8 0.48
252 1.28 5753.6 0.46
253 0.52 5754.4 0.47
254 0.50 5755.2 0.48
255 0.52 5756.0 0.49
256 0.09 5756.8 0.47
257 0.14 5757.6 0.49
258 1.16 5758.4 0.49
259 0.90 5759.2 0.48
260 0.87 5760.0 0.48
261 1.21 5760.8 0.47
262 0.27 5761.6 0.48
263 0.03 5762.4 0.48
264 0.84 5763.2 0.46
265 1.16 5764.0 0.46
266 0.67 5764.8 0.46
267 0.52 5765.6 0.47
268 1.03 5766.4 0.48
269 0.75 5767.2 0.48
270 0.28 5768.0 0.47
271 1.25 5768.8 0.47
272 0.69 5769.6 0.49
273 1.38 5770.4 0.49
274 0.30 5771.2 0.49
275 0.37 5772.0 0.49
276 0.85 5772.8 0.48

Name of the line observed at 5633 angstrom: [O III]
